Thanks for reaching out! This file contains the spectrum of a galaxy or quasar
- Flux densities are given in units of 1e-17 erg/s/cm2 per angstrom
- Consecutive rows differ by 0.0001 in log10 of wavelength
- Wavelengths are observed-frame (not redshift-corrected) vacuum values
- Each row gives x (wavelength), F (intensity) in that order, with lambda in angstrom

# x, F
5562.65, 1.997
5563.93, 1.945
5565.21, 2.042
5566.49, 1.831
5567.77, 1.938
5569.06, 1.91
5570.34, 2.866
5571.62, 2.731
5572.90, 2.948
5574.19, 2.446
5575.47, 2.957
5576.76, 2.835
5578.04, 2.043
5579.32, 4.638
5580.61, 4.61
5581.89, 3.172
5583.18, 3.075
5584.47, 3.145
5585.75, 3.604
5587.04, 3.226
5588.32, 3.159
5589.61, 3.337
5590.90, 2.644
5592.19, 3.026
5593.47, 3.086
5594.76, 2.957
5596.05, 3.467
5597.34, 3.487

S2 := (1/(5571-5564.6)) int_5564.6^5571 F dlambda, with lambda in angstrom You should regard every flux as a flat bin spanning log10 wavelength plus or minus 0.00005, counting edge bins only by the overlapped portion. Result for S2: 2.12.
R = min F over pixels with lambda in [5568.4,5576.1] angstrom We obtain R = 1.91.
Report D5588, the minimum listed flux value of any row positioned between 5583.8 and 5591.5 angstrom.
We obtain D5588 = 2.644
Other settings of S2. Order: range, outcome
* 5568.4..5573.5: 2.61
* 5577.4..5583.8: 3.51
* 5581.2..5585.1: 3.15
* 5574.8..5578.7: 2.63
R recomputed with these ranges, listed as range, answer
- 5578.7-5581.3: 4.61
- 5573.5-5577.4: 2.446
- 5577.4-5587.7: 2.043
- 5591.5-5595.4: 2.957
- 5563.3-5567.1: 1.831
